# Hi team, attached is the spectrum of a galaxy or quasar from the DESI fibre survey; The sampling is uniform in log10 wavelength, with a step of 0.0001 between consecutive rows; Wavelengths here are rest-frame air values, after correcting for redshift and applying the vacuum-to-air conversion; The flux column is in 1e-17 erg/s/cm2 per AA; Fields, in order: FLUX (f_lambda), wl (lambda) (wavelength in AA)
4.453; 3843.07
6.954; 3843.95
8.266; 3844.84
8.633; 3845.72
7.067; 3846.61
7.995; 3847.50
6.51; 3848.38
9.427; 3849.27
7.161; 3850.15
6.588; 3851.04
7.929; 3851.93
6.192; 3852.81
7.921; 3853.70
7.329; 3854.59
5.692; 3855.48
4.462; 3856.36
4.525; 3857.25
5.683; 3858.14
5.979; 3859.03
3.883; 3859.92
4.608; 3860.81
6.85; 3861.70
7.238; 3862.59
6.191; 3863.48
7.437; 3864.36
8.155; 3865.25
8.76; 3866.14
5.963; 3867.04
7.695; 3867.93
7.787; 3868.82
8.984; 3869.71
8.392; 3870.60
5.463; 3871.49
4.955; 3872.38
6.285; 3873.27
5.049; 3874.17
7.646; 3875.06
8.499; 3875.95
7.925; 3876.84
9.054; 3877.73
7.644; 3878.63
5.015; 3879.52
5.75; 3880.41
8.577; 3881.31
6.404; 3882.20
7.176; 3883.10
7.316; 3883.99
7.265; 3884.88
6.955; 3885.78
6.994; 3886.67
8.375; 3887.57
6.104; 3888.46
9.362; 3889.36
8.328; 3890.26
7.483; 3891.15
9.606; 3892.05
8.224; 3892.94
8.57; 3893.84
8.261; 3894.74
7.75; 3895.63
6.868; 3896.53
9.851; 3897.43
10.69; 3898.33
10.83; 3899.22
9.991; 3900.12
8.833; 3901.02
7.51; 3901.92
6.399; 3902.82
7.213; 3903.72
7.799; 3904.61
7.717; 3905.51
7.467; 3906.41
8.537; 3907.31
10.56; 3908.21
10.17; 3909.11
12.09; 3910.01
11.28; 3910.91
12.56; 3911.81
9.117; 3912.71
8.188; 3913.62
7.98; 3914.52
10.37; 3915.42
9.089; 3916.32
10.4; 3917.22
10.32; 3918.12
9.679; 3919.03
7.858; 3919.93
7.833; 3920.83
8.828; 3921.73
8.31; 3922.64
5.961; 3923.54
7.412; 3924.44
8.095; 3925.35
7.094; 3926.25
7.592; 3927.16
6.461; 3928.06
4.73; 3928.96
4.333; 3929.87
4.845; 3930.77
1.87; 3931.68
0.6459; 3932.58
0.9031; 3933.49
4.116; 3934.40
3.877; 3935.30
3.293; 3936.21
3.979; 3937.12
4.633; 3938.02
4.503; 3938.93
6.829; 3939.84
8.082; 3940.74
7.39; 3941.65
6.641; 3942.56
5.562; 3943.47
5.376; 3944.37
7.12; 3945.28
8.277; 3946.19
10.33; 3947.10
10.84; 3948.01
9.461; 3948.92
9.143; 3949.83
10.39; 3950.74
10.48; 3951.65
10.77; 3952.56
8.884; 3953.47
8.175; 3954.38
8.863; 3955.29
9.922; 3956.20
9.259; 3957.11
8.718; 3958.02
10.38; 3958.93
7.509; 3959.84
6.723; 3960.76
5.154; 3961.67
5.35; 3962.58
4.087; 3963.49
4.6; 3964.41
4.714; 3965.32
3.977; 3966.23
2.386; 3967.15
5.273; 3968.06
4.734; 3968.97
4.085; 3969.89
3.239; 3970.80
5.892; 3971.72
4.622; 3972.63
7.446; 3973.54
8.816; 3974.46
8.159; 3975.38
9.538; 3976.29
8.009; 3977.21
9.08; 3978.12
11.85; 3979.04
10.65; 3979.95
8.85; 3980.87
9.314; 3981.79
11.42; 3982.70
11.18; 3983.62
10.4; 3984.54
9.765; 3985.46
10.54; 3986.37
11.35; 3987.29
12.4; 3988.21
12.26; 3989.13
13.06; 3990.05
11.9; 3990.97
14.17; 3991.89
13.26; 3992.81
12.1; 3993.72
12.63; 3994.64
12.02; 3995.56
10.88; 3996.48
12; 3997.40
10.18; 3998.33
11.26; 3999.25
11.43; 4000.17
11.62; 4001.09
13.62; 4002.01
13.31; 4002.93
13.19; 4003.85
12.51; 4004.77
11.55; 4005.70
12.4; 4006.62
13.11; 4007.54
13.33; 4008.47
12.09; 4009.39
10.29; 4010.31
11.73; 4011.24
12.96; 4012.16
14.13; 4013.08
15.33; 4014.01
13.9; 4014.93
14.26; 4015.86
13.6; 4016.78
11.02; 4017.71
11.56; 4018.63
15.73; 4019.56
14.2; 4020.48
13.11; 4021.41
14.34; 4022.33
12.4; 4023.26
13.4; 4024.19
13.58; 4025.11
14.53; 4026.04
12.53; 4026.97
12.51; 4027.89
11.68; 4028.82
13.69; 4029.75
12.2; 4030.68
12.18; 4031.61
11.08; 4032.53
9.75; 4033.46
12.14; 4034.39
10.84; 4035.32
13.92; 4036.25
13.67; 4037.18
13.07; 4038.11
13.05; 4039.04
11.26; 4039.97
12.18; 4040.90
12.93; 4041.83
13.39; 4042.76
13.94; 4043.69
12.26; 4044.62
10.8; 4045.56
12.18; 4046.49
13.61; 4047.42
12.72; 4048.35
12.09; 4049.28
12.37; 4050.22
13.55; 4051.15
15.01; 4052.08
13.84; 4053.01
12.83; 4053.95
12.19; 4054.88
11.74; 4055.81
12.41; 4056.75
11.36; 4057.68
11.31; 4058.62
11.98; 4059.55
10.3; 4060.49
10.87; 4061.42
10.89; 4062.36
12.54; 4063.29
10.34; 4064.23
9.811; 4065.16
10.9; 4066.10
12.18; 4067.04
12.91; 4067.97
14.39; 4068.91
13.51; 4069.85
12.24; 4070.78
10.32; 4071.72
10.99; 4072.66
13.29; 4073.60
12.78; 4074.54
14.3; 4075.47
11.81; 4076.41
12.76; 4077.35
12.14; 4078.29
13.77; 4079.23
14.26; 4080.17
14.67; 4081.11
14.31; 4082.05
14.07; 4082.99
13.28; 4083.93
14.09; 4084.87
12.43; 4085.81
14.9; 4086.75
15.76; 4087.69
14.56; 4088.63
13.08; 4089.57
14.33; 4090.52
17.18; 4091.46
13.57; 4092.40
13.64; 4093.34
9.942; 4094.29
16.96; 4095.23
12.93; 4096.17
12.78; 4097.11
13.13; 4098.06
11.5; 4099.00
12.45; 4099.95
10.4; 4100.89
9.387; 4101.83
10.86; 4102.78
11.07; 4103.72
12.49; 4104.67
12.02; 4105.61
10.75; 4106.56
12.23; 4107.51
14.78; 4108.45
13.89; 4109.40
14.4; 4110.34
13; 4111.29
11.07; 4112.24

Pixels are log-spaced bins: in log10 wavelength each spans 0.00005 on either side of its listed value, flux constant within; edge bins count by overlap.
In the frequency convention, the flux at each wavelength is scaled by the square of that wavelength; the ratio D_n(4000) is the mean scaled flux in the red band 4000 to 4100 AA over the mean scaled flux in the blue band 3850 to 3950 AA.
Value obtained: 1.9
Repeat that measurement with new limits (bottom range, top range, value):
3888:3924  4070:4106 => 1.61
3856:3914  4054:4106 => 1.80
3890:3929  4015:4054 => 1.58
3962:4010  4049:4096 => 1.38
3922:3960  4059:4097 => 2.00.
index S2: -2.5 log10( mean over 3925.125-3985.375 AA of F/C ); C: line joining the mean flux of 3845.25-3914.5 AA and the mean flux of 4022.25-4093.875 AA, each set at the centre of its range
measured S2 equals 0.38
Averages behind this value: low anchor 7.68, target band 6.97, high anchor 12.8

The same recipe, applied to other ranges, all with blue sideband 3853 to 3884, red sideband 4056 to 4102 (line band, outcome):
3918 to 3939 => 0.427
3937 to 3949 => 0.246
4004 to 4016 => -0.191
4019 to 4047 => -0.119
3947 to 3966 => 0.129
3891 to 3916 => -0.165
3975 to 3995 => -0.095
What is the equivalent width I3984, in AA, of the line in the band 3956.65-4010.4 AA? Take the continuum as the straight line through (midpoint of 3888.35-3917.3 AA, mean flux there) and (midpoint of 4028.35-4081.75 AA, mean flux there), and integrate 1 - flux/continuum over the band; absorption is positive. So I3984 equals 6.4 AA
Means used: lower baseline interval 8.96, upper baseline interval 12.4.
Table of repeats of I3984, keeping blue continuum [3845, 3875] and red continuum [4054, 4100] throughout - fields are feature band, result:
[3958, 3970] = 5.2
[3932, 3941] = 5.0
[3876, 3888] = 0.1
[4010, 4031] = -3.6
